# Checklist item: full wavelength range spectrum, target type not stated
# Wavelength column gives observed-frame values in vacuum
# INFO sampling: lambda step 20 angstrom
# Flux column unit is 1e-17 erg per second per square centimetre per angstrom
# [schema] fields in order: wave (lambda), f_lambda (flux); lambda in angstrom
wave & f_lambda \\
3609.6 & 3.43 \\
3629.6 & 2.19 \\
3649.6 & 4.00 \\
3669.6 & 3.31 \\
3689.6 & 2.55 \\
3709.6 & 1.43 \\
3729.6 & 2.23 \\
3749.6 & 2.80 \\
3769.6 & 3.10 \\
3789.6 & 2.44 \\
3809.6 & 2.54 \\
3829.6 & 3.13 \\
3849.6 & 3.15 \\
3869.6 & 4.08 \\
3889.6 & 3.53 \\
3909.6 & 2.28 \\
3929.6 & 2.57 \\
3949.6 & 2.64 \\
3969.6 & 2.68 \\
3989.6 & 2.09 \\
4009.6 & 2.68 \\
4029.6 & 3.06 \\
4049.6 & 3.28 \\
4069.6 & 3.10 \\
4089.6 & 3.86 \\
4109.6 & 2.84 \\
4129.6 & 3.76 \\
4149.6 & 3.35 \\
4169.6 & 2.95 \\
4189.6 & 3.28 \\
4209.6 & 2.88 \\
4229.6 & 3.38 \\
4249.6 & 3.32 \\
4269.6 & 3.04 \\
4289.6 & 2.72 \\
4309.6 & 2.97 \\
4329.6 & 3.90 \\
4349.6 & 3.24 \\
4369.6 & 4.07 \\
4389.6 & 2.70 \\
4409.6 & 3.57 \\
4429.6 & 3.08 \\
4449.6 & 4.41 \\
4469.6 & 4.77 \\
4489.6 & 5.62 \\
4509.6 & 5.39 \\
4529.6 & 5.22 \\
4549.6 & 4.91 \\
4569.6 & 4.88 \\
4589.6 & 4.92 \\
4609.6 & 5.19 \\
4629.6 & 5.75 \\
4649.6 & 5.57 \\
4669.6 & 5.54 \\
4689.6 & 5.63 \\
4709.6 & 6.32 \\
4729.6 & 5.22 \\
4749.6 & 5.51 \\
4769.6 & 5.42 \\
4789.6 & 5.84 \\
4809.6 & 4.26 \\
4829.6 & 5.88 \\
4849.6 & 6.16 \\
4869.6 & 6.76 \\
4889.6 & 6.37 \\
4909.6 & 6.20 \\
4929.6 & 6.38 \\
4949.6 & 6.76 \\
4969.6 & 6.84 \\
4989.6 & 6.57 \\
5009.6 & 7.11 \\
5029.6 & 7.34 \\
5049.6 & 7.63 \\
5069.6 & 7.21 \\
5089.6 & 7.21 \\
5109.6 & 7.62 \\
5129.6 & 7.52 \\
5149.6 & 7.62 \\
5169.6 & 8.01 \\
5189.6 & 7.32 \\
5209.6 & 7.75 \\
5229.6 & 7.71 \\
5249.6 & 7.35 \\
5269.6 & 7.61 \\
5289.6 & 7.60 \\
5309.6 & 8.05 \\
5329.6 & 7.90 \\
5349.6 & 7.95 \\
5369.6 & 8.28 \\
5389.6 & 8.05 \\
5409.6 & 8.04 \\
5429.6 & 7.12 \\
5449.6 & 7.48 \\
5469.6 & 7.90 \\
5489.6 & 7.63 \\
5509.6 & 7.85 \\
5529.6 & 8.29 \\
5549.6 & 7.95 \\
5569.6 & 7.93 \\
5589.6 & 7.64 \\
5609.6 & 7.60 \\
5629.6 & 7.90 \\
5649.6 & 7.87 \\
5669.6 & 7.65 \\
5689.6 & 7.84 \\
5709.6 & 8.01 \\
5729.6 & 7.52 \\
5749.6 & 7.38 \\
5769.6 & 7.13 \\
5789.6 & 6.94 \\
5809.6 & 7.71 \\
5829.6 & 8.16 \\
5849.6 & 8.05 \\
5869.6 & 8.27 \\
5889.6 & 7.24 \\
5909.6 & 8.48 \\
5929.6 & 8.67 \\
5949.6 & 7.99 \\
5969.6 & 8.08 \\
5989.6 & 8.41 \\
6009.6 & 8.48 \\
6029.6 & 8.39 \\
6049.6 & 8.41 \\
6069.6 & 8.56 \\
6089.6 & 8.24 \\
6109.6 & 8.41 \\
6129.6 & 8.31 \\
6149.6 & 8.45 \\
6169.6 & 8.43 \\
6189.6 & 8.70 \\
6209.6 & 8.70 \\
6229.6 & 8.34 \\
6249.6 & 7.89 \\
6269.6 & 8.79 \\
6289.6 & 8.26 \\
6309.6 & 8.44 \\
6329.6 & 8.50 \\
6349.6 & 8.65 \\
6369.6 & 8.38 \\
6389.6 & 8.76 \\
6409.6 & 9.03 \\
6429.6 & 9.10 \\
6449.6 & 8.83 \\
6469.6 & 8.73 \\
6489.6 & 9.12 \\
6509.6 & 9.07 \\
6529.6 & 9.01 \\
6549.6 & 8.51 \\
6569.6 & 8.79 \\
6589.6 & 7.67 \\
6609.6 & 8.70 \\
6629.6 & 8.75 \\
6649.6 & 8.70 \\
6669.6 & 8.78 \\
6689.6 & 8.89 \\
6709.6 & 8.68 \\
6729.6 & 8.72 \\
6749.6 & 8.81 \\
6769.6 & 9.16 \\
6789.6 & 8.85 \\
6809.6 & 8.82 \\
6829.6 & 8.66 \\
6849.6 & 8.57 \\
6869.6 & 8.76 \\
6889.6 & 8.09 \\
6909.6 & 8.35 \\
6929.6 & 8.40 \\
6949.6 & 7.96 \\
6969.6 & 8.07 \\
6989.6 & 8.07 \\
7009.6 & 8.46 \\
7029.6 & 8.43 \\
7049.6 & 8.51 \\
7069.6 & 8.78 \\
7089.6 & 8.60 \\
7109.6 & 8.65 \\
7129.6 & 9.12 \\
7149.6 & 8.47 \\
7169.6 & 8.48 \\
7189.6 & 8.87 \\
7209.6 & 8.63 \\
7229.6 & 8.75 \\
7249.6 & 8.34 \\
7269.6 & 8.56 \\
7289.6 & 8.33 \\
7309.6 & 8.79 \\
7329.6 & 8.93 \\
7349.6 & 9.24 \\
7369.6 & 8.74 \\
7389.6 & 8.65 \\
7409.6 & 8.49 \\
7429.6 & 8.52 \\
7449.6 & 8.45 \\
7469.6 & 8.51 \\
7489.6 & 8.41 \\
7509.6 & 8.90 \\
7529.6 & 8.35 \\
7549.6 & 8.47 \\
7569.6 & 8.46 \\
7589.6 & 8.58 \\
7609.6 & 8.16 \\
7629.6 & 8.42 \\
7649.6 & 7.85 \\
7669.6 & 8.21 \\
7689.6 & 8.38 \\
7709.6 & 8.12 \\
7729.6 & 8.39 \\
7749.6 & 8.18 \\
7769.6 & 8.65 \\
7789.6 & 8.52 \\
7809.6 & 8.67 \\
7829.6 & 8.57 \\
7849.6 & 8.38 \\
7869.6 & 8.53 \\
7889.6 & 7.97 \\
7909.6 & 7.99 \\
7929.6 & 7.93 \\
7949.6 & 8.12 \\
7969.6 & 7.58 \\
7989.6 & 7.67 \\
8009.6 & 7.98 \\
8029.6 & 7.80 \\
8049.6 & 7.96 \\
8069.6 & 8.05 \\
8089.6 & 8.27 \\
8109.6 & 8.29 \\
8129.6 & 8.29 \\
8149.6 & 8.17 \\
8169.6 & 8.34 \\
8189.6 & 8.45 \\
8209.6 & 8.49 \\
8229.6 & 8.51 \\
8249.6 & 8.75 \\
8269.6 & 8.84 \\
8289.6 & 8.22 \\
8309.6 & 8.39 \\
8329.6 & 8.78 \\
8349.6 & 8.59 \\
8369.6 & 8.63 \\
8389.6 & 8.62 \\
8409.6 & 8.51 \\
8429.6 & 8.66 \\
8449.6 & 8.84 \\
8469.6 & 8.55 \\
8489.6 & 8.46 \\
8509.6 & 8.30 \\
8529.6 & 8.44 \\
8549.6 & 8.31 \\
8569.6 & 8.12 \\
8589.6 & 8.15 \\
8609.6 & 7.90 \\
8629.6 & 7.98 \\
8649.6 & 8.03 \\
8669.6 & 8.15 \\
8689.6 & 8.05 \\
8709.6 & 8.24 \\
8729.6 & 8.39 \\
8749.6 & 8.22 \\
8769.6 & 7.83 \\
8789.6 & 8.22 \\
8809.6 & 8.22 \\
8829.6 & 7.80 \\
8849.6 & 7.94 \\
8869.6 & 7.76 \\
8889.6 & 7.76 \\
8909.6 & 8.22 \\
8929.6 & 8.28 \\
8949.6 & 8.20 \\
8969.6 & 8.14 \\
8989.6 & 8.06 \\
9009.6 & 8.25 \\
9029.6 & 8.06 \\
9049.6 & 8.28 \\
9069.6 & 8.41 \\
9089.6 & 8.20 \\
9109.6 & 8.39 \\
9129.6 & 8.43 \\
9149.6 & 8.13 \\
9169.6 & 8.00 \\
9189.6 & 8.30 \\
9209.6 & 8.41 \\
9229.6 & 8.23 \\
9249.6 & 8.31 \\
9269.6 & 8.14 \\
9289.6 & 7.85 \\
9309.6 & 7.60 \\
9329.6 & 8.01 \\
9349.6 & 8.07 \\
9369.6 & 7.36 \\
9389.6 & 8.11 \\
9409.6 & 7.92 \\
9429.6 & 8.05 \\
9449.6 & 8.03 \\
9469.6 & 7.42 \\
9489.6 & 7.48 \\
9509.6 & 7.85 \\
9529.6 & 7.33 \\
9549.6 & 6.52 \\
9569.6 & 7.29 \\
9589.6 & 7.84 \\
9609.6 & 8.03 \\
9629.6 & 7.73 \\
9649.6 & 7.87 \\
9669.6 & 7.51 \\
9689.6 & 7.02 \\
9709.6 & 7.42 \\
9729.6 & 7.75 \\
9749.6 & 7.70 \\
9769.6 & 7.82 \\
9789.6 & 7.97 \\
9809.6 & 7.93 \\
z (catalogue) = 0.12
